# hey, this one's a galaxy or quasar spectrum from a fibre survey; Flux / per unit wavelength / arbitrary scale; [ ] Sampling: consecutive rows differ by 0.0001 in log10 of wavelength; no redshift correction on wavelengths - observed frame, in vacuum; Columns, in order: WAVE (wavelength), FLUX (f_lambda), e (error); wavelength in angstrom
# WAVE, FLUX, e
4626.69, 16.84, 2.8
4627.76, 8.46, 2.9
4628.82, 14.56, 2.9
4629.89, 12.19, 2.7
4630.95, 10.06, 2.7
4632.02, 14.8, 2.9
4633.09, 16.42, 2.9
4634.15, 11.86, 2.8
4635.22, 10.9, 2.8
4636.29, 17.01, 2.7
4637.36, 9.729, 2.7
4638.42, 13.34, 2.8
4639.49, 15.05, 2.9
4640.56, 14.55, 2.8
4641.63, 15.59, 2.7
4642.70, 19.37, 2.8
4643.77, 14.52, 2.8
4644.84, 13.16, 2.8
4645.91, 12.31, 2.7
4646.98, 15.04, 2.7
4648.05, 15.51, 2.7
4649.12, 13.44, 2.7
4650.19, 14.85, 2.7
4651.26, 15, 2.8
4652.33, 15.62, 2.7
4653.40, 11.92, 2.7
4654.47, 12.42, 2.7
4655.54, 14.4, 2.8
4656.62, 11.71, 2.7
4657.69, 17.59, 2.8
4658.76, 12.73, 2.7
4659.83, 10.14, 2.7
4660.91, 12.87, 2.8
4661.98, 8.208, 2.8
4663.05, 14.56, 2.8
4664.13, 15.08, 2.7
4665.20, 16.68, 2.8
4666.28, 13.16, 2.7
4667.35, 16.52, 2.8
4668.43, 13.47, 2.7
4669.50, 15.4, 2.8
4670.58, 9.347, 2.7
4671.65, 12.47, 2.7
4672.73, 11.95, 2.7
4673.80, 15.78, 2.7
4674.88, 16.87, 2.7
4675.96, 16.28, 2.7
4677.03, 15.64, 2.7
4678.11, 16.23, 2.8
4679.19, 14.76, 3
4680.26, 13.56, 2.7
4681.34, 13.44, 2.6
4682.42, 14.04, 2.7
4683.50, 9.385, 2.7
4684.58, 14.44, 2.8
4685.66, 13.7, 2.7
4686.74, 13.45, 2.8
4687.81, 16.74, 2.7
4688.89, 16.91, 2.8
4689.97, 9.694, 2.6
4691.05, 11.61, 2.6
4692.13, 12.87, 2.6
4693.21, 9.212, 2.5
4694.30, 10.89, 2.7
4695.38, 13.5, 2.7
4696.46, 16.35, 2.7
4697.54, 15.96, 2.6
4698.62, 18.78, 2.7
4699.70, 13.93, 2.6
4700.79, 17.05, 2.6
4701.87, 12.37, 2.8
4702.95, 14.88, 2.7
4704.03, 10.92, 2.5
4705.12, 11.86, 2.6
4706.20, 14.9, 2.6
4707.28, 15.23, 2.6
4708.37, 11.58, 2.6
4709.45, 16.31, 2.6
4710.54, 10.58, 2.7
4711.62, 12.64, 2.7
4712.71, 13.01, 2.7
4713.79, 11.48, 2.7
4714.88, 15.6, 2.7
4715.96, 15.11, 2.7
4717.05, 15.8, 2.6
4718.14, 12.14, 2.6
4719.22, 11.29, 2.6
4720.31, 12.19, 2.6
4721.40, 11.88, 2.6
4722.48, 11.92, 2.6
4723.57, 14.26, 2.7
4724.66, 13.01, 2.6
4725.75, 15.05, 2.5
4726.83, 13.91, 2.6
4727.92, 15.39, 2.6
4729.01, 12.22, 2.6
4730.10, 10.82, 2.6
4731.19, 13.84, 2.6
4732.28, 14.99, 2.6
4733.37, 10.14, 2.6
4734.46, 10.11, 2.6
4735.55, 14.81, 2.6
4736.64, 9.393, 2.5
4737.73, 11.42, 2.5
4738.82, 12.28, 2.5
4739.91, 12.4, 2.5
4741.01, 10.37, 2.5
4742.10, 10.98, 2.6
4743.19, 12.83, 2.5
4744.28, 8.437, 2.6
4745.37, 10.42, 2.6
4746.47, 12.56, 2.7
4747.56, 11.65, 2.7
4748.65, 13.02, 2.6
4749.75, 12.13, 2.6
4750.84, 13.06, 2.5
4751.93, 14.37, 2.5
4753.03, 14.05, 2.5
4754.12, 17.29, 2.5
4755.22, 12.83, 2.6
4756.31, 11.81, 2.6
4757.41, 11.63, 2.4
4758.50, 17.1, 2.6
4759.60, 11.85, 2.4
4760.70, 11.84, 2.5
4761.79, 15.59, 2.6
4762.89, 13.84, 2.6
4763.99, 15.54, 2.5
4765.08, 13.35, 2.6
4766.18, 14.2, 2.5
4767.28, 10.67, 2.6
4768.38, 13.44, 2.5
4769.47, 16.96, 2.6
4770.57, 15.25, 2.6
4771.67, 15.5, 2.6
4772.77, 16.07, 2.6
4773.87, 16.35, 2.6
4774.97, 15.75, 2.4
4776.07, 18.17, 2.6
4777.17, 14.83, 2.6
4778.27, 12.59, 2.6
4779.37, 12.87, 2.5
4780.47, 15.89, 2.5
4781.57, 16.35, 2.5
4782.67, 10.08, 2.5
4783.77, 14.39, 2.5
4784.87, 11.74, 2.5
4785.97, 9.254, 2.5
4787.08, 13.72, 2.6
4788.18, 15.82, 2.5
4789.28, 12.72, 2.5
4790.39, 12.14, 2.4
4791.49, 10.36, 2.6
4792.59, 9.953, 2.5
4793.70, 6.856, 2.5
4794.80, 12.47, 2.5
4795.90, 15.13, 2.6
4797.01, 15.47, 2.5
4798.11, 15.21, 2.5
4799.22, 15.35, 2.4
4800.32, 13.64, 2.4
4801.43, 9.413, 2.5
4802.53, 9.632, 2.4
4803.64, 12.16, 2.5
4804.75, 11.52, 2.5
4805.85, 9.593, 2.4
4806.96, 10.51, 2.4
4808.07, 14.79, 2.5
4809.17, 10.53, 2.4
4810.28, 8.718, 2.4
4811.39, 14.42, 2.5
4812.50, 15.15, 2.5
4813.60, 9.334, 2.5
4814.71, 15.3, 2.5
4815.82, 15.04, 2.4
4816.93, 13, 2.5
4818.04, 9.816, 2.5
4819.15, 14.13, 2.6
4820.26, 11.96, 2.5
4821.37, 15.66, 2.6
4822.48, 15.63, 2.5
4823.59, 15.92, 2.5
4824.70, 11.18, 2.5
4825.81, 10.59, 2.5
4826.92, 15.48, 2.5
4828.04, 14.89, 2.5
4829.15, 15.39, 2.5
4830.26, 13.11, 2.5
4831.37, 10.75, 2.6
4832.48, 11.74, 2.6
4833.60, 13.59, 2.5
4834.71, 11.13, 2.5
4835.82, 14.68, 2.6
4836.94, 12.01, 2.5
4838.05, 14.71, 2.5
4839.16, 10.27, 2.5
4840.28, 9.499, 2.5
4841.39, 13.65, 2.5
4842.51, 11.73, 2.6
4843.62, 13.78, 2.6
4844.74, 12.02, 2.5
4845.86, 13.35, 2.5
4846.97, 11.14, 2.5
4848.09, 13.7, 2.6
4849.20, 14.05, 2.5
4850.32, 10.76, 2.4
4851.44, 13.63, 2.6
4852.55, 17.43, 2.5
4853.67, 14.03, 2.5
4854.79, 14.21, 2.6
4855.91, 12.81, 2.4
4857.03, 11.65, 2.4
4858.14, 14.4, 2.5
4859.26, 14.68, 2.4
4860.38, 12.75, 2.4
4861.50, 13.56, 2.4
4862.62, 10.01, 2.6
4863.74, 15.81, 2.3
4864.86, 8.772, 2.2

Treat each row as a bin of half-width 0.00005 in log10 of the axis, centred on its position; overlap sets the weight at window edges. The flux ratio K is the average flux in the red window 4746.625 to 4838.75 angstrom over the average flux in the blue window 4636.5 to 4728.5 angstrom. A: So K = 1.0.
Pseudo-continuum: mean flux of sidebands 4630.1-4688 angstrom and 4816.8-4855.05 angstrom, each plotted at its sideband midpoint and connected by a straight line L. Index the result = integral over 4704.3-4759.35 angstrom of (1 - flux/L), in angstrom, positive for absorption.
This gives 3.1 angstrom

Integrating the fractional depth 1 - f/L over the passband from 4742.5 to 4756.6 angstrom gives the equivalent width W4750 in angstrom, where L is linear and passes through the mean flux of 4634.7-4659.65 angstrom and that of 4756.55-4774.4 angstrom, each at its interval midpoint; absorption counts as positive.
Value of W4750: 1.6 angstrom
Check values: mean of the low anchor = 14.1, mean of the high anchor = 14.3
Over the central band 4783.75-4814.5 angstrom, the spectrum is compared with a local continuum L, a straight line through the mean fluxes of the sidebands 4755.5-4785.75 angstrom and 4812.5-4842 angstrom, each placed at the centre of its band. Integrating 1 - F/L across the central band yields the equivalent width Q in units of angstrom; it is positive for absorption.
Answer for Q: 3.30 angstrom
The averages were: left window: 14.1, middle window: 12.1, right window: 13.1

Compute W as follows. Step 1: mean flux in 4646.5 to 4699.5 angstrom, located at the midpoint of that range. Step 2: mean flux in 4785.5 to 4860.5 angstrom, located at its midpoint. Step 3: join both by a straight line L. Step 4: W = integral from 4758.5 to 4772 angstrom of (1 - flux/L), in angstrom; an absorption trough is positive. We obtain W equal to -0.92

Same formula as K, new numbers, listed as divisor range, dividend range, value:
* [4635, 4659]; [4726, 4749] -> 0.85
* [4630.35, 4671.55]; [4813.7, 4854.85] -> 0.95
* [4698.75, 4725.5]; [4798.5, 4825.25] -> 0.94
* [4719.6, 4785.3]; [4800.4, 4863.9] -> 0.96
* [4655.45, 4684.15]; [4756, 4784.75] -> 1.04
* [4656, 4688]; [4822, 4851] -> 0.93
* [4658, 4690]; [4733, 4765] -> 0.91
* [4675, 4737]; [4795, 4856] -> 0.96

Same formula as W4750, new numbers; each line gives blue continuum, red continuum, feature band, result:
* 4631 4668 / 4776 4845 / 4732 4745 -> 1.8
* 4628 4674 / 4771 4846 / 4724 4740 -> 0.8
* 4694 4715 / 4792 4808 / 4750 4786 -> -4.3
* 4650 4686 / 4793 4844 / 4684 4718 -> -0.5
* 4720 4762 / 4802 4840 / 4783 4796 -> 0.8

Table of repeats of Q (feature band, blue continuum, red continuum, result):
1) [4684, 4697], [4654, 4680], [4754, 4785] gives 0.68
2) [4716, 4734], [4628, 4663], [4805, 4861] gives 0.33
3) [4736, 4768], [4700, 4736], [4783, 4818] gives 0.47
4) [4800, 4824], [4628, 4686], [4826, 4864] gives 1.28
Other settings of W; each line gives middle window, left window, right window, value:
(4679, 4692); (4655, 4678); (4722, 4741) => 0.1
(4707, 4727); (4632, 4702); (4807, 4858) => 0.6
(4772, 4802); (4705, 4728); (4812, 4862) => -0.4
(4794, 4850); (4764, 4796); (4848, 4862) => 3.4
